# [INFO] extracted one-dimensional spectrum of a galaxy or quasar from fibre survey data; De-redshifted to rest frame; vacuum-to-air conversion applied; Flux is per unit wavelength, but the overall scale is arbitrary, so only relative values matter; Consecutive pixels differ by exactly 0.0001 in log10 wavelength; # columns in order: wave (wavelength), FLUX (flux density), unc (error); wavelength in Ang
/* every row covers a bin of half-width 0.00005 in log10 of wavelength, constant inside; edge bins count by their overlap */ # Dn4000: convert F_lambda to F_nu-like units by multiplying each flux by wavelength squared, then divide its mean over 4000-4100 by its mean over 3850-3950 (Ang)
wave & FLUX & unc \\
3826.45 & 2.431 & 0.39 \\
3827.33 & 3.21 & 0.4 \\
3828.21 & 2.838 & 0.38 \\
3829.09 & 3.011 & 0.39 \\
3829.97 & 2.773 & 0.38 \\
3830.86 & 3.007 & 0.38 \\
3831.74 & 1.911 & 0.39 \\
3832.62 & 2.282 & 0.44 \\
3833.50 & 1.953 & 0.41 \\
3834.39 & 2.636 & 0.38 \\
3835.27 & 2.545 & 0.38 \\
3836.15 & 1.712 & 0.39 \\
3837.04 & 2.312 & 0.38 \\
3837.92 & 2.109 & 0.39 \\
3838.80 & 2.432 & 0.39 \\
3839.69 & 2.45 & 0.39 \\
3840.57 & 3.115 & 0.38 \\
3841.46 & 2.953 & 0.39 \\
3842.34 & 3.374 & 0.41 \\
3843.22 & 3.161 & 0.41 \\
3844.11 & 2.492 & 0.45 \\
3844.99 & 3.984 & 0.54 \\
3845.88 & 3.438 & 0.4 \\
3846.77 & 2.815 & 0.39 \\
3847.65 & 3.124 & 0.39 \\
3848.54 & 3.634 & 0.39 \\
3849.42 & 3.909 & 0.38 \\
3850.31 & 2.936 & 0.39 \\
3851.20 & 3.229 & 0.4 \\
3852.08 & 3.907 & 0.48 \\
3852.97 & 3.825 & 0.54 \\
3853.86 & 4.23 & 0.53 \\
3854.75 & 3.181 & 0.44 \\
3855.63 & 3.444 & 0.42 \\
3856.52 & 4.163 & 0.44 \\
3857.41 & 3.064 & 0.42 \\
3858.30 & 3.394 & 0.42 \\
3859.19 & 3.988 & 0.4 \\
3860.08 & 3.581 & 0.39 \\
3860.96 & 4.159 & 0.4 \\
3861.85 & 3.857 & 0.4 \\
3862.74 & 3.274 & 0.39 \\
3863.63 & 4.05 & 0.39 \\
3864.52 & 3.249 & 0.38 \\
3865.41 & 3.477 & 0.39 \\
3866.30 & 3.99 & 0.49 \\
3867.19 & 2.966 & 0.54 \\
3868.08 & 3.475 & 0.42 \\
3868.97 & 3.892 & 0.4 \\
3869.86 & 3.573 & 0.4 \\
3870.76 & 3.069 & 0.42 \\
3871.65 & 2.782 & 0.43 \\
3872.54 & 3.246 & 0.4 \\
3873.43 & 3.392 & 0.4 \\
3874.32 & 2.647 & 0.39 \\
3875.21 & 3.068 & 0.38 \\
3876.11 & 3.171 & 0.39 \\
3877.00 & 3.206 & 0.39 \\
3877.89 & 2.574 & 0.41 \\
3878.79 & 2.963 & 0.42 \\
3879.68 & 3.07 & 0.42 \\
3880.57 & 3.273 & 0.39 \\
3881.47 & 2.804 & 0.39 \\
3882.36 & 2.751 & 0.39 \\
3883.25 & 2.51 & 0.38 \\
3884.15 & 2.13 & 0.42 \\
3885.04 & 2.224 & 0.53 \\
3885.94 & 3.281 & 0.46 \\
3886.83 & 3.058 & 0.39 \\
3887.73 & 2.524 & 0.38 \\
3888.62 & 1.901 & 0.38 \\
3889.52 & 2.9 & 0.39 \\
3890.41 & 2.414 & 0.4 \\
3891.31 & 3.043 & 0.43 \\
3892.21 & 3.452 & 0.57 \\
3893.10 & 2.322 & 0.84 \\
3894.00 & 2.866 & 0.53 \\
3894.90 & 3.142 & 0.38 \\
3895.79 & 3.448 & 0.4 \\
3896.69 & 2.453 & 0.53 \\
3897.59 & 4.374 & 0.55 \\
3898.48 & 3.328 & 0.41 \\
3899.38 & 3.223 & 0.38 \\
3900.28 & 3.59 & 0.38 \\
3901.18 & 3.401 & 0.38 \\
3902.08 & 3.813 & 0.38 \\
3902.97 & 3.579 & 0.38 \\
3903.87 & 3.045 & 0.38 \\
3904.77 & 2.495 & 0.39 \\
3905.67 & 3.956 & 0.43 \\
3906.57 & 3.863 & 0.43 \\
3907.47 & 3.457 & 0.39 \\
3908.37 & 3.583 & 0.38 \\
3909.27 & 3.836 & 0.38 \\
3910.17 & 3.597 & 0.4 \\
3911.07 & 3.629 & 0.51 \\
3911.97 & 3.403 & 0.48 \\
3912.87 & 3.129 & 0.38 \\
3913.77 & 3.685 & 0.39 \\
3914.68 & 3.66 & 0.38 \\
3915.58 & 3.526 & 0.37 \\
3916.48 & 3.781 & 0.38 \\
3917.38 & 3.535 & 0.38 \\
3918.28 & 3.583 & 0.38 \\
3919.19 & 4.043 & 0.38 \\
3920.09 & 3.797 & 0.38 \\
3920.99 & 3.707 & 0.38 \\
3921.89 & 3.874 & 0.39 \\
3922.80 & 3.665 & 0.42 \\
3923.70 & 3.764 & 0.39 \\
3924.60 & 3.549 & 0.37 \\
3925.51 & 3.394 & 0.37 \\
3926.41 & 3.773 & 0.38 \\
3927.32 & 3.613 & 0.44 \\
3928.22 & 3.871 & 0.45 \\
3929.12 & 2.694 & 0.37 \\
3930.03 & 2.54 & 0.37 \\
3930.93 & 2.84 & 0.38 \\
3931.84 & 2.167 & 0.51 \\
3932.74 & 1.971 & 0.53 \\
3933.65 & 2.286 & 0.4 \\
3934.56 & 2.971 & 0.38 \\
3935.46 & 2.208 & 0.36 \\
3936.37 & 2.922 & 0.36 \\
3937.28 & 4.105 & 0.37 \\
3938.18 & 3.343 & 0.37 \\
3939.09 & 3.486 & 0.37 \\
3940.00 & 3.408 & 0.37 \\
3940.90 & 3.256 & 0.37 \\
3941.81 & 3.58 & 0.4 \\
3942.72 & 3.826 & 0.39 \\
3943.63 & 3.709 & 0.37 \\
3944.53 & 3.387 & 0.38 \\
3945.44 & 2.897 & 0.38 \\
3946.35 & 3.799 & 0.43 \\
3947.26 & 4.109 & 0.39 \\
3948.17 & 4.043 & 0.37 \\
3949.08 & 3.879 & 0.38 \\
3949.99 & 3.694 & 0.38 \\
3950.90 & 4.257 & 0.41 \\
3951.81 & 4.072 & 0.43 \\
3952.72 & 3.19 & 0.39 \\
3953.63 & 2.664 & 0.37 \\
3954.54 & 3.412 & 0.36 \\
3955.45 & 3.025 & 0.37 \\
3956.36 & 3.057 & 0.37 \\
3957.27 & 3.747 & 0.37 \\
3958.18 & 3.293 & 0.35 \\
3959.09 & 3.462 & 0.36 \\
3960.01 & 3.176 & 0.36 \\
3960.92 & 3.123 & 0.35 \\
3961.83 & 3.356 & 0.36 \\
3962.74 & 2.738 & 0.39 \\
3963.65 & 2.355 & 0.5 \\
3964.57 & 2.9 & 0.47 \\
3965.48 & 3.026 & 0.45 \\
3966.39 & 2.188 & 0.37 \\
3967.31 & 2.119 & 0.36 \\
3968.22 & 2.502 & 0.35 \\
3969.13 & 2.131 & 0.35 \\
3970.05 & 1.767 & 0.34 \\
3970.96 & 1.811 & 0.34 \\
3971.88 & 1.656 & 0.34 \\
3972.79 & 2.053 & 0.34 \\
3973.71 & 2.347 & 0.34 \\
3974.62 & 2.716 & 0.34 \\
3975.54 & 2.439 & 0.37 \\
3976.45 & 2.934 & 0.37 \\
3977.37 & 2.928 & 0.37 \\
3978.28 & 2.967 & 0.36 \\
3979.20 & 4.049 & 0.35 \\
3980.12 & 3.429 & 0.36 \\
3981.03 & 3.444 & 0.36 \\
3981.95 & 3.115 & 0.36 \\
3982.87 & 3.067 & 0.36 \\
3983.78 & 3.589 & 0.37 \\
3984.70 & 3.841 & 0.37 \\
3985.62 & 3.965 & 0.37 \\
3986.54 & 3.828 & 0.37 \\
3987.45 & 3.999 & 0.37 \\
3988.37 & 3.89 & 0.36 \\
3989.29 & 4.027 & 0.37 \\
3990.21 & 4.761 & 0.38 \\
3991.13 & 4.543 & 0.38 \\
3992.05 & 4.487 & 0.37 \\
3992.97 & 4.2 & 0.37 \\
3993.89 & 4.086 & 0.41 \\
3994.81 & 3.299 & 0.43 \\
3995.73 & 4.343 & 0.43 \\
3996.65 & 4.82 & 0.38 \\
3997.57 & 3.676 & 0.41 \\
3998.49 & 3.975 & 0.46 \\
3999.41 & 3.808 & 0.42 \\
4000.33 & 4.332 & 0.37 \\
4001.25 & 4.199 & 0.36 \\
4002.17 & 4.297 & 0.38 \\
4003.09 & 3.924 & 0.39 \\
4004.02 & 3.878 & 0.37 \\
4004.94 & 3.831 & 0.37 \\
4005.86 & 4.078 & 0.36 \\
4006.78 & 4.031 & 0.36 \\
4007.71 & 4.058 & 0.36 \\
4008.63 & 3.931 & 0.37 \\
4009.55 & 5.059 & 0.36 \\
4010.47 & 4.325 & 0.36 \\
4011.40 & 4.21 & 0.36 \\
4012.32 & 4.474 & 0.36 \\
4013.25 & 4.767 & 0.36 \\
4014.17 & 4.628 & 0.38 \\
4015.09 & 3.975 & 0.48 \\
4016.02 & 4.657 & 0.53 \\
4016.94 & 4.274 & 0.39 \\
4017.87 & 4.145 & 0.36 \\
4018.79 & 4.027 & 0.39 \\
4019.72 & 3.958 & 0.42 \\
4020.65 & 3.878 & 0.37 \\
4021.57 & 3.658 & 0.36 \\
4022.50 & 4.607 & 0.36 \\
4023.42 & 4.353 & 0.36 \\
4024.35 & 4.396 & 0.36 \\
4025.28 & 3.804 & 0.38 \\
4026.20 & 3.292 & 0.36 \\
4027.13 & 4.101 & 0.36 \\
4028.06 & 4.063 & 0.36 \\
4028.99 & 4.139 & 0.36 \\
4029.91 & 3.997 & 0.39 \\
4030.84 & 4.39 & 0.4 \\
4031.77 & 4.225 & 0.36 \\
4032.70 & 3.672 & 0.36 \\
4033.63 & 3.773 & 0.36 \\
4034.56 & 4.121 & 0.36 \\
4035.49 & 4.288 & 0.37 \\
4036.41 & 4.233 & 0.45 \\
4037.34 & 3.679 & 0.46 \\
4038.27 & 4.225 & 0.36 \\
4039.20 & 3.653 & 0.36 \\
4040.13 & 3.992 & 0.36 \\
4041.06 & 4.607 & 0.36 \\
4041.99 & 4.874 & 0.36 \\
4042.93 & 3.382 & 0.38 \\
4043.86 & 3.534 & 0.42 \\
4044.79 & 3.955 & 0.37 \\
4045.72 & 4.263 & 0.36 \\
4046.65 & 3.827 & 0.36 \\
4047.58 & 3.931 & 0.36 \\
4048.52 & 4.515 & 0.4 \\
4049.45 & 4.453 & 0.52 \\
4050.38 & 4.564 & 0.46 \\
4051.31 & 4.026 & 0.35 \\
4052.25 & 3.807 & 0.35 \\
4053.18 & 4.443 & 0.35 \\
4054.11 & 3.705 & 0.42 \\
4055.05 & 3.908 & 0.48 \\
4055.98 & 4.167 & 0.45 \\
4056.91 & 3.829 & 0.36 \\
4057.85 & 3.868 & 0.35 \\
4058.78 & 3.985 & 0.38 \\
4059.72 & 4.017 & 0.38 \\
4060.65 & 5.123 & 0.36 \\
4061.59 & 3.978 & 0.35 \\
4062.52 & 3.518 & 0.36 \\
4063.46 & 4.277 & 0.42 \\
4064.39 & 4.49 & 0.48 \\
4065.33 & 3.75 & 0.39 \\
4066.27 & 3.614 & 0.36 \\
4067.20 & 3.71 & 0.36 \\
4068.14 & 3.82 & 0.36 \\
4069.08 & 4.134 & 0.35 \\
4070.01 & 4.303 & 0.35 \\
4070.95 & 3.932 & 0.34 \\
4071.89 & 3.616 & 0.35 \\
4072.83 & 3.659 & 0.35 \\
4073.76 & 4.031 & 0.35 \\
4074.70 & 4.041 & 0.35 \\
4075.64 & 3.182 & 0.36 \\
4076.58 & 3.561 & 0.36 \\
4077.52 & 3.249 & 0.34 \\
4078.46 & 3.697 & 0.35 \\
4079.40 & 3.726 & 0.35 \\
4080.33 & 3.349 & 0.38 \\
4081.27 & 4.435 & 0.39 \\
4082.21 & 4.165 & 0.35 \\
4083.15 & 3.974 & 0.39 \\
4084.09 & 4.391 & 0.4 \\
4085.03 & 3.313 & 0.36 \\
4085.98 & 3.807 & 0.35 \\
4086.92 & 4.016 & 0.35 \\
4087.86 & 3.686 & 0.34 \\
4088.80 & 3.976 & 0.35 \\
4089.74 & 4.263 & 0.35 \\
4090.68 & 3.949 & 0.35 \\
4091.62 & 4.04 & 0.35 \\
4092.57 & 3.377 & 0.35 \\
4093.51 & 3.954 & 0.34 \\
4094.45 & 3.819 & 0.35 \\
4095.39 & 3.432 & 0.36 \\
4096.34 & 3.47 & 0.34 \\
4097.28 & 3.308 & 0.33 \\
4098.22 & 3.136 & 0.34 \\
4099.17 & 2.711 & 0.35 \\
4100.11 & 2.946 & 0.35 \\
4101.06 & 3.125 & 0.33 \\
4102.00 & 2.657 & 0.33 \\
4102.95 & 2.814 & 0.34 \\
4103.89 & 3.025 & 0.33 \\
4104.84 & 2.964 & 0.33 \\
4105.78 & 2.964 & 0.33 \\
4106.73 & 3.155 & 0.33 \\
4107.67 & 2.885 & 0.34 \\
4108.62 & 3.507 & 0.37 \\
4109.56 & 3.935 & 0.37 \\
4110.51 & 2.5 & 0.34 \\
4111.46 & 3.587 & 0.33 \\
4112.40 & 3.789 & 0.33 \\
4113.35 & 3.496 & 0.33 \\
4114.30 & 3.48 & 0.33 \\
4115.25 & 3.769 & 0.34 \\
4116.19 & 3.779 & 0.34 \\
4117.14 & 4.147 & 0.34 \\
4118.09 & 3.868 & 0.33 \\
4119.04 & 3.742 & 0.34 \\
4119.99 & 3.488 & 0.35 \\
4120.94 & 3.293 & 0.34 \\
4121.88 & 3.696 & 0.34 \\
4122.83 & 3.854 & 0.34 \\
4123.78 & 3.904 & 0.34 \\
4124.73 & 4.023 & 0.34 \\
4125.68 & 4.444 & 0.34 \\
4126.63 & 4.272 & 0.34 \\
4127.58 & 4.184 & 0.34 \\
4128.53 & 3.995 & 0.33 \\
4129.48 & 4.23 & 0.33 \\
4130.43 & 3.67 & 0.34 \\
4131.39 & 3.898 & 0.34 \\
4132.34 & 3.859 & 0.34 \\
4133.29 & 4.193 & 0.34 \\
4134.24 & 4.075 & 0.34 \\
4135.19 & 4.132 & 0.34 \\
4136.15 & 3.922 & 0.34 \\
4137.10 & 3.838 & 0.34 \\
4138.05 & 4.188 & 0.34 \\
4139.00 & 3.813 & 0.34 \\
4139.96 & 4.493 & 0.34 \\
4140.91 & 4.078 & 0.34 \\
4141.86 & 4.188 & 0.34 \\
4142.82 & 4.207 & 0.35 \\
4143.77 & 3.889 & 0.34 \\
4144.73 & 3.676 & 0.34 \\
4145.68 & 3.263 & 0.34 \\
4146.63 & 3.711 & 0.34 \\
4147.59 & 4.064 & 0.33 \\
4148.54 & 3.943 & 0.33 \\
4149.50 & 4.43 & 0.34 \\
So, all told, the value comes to 1.3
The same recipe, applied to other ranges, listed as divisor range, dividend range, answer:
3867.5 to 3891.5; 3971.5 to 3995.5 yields 1.25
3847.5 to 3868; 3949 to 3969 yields 0.91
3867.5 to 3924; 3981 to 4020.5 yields 1.33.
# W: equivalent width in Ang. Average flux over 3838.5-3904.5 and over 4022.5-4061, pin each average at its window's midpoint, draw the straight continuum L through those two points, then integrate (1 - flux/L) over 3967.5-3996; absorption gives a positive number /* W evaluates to 3.80 Ang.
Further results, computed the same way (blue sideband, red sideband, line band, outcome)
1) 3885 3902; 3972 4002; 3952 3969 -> 2.48 Ang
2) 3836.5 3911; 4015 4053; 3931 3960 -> 2.30 Ang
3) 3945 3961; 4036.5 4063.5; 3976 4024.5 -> -3.01 Ang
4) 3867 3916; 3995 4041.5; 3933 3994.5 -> 7.51 Ang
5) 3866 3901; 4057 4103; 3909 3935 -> -1.69 Ang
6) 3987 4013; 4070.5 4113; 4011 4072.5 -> -3.27 Ang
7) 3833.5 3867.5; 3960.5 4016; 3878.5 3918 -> 2.03 Ang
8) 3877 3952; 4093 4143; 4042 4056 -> -2.08 Ang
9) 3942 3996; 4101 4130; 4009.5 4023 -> -3.59 Ang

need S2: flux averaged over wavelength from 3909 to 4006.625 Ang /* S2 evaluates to 3.4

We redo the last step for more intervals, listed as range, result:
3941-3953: 3.72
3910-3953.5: 3.43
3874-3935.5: 3.18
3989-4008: 4.13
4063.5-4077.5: 3.84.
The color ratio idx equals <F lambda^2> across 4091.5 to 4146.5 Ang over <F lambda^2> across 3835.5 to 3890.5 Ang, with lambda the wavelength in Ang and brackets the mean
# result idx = 1.32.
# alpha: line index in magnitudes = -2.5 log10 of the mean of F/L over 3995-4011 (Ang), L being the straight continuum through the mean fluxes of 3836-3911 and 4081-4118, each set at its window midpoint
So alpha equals -0.22 mag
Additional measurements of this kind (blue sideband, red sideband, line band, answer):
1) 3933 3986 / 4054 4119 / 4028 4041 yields -0.18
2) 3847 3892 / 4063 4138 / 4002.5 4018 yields -0.21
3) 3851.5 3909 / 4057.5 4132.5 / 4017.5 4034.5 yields -0.13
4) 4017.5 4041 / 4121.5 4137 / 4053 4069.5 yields 0.01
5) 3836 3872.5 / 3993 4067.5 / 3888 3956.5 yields 0.08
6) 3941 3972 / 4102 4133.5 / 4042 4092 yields -0.14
